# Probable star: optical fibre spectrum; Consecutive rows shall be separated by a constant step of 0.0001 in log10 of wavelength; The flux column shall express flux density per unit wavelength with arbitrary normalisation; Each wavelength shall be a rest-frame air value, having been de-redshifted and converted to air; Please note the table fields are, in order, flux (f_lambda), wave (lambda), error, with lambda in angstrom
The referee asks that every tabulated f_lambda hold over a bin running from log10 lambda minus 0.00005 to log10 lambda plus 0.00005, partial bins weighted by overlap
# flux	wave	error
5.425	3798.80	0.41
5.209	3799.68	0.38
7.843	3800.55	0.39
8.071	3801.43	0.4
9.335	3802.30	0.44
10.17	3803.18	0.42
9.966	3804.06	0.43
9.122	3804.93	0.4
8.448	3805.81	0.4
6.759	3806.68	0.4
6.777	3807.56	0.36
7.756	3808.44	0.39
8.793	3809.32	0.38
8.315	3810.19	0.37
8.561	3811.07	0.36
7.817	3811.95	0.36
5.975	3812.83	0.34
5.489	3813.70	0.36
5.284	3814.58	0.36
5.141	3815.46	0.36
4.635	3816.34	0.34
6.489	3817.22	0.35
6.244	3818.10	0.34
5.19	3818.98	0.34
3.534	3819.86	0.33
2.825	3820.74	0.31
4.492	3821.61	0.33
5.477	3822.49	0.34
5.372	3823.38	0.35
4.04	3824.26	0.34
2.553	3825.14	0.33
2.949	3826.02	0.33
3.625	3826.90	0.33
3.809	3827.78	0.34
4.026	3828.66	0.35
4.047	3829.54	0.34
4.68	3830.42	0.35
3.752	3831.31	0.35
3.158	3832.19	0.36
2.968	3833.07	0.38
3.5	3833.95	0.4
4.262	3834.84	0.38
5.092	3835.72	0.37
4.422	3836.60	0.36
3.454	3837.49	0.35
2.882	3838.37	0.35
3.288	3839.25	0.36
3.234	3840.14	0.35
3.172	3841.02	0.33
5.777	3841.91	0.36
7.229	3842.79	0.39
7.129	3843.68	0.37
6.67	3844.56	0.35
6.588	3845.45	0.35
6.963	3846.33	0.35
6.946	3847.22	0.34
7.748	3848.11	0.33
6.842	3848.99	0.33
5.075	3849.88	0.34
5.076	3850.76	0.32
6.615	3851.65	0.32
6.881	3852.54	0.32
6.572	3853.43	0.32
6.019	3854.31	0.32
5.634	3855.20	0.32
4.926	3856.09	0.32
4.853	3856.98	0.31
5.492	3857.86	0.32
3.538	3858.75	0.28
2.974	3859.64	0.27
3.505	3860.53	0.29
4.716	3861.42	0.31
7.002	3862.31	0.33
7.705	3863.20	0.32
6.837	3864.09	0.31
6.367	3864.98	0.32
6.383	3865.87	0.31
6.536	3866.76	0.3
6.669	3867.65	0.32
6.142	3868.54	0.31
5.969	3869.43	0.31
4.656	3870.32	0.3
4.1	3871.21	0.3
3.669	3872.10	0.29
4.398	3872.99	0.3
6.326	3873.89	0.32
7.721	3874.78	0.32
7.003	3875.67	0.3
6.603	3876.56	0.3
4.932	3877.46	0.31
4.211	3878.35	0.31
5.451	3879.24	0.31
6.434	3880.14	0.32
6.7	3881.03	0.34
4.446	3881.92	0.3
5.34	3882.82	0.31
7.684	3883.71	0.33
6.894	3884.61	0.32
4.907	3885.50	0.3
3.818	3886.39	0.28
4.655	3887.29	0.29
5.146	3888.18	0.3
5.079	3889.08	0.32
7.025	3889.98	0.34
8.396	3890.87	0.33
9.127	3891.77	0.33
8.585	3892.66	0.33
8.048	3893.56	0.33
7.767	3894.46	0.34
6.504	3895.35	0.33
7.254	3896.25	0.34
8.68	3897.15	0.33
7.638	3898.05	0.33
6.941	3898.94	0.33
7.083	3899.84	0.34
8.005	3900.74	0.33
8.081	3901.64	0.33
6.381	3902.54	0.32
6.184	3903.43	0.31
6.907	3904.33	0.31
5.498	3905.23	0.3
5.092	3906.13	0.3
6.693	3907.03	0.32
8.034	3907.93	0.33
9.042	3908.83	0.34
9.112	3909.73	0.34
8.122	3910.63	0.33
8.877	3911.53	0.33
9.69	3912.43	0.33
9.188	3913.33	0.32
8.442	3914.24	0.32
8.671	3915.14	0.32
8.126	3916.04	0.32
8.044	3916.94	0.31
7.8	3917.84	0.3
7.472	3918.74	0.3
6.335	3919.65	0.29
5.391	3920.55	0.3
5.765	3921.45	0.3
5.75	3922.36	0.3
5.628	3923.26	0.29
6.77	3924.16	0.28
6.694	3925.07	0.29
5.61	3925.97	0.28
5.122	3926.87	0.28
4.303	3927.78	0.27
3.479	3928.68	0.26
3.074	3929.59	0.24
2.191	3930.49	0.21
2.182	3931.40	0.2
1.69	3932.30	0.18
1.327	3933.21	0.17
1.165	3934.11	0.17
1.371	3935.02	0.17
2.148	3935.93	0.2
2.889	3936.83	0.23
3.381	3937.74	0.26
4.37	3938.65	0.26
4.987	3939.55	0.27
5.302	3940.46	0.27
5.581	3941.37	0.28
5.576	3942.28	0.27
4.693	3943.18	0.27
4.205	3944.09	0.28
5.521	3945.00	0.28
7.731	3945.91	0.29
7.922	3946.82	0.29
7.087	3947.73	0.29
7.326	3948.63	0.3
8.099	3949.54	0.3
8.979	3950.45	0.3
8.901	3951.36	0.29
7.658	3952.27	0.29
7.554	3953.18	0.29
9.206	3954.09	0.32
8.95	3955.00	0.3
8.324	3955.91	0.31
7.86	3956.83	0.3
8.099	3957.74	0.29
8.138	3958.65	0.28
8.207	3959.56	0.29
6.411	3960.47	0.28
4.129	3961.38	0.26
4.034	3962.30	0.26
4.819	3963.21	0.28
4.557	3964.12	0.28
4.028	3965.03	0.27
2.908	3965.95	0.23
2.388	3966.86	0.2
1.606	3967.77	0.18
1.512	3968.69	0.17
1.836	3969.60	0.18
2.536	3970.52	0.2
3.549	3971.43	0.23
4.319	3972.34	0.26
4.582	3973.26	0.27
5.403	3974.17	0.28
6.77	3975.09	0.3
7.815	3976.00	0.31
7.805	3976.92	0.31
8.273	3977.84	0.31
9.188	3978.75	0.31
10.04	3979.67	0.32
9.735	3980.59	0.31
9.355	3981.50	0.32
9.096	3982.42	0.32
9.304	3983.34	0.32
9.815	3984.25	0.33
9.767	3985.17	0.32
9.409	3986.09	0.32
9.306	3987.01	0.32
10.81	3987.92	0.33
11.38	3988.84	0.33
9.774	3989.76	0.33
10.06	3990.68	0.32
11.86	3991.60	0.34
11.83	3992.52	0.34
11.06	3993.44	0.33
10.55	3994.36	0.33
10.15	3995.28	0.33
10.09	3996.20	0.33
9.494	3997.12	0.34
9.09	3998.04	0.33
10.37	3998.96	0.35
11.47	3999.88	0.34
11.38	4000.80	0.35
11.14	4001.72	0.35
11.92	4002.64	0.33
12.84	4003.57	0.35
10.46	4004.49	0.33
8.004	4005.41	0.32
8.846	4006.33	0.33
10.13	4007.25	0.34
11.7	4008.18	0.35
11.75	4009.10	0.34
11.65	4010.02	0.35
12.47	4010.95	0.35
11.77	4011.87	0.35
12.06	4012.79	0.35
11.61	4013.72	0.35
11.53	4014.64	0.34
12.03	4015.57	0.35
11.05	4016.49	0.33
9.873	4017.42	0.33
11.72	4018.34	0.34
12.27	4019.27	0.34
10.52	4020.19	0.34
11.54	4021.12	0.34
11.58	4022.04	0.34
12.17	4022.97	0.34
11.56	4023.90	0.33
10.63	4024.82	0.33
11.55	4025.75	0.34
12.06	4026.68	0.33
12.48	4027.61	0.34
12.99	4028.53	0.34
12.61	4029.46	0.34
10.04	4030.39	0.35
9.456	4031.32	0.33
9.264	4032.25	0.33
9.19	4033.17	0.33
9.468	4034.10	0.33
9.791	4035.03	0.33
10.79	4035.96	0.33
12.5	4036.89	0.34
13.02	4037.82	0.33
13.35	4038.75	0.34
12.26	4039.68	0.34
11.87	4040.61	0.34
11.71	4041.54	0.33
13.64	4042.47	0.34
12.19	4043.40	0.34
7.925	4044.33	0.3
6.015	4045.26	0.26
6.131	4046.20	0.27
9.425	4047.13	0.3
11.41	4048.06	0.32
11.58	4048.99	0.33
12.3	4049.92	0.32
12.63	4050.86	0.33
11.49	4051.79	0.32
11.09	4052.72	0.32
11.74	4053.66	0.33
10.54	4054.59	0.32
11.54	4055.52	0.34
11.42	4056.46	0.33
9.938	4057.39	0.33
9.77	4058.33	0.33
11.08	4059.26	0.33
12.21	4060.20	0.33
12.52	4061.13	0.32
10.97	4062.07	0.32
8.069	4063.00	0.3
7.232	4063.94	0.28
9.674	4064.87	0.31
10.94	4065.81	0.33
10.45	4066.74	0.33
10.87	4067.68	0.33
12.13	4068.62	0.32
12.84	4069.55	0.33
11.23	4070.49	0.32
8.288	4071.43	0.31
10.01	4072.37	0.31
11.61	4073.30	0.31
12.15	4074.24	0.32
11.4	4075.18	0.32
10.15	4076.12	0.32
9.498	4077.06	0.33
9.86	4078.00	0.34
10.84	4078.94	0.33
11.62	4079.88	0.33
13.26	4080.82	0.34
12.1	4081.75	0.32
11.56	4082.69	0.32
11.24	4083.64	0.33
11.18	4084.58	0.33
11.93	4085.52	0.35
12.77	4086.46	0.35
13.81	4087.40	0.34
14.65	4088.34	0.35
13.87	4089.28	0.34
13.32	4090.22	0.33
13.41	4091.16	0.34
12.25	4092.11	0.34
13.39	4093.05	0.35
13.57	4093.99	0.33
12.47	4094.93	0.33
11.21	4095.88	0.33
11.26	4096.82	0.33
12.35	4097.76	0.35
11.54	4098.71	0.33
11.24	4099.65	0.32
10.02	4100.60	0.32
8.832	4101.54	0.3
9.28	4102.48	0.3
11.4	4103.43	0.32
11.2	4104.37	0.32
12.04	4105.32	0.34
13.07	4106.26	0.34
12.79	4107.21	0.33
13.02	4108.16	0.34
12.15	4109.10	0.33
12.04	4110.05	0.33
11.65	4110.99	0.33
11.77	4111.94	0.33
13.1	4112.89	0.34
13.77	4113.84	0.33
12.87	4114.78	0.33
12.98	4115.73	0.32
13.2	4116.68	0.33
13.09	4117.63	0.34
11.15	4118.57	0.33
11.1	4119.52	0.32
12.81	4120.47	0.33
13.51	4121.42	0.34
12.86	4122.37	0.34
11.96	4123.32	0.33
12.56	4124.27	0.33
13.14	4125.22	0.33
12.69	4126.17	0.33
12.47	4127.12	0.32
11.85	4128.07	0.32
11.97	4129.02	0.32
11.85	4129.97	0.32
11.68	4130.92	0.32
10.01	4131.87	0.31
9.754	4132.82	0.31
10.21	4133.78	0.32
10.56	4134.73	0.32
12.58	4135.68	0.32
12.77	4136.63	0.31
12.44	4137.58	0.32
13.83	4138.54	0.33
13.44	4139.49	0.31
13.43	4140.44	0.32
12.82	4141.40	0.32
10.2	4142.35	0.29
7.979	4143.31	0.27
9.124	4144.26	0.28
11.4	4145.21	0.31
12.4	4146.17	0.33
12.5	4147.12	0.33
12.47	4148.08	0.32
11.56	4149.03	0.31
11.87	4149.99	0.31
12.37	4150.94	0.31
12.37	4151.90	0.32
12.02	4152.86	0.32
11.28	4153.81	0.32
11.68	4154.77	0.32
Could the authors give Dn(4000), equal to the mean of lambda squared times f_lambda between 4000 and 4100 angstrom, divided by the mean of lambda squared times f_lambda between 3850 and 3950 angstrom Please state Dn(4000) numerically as 2.0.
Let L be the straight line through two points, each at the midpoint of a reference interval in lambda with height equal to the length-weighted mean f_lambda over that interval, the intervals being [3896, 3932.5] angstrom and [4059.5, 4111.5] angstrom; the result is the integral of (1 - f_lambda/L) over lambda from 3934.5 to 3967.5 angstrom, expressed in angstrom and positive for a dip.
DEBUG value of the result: 7.7 angstrom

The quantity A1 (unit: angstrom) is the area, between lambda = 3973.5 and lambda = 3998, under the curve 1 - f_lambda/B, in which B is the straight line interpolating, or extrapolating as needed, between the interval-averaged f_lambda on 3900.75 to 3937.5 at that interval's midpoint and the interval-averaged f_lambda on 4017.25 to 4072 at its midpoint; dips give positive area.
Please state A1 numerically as -2.6 angstrom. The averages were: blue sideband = 5.86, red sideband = 10.9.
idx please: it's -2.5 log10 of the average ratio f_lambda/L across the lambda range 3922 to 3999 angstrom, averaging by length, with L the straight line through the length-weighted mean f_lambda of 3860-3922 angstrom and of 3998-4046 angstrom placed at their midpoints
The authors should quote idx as 0.372 mag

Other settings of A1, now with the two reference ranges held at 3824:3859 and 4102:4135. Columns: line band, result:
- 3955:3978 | 8.2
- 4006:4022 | -3.4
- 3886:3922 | -4.4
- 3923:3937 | 7.2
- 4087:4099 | -1.6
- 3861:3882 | -0.9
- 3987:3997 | -2.1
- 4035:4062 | -2.3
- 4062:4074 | 0.5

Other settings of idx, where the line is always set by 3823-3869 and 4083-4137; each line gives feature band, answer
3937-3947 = 0.413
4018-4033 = -0.152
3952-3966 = 0.213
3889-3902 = -0.194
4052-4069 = 0.012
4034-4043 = -0.168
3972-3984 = 0.098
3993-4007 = -0.139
